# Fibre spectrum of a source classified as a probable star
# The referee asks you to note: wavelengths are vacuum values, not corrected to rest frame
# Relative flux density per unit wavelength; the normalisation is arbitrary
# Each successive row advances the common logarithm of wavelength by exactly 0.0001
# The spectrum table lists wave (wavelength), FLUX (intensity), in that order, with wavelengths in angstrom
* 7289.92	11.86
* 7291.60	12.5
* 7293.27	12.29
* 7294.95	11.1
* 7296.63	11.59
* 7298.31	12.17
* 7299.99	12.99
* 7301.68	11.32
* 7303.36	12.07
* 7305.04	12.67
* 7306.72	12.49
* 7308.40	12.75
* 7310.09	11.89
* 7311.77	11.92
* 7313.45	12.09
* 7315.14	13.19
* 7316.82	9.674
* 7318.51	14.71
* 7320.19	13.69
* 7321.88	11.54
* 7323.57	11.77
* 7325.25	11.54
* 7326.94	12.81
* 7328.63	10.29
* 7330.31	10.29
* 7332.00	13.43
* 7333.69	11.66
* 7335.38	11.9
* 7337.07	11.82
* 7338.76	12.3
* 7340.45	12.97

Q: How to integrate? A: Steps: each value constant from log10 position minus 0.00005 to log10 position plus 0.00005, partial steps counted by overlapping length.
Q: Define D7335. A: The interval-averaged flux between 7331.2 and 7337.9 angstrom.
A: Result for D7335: 12.2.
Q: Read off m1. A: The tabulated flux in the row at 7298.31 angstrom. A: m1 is 12.17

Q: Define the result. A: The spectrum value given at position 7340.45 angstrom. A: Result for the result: 12.97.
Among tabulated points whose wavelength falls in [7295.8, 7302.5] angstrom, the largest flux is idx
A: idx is 12.99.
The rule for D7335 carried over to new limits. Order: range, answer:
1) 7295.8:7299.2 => 11.9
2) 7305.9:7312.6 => 12.3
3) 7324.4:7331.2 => 11.3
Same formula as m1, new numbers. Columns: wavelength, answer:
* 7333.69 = 11.66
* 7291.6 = 12.5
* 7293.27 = 12.29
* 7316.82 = 9.674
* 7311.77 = 11.92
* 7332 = 13.43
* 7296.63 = 11.59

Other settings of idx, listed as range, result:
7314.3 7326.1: 14.71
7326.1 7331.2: 12.81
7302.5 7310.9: 12.75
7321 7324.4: 11.77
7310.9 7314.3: 12.09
